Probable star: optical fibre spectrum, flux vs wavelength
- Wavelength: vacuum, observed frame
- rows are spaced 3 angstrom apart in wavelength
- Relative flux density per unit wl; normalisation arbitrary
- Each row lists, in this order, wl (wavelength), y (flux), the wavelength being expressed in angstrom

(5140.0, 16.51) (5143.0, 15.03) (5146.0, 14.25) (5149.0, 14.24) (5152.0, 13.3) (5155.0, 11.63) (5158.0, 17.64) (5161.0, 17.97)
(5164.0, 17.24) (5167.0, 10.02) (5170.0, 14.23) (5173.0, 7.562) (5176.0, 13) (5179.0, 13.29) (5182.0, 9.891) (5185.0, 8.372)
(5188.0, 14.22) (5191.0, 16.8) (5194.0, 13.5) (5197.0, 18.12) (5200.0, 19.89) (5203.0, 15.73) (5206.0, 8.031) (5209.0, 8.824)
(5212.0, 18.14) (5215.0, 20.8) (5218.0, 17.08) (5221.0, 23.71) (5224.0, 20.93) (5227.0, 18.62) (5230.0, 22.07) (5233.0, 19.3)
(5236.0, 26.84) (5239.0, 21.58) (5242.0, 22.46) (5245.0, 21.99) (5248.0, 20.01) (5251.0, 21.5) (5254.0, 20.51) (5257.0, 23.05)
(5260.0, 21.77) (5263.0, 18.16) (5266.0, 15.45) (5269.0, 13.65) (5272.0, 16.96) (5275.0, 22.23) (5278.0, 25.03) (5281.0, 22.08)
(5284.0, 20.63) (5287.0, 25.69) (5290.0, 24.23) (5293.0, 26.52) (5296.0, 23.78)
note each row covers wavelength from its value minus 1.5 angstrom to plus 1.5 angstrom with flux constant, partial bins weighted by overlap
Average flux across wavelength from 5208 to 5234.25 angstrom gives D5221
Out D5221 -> 19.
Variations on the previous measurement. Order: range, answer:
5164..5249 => 16.6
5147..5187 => 13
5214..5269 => 20.7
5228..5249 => 22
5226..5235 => 20.5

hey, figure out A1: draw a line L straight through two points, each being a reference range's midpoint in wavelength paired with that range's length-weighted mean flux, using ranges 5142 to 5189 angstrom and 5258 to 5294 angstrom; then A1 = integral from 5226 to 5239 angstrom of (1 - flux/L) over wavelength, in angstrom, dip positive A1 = -2.8 angstrom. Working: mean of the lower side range 13.2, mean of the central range 21.8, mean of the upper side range 21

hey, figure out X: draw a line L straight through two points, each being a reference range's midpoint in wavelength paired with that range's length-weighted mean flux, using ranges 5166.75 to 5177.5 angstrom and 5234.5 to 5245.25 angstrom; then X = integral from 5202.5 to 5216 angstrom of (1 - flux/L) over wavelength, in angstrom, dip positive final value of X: 3.1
